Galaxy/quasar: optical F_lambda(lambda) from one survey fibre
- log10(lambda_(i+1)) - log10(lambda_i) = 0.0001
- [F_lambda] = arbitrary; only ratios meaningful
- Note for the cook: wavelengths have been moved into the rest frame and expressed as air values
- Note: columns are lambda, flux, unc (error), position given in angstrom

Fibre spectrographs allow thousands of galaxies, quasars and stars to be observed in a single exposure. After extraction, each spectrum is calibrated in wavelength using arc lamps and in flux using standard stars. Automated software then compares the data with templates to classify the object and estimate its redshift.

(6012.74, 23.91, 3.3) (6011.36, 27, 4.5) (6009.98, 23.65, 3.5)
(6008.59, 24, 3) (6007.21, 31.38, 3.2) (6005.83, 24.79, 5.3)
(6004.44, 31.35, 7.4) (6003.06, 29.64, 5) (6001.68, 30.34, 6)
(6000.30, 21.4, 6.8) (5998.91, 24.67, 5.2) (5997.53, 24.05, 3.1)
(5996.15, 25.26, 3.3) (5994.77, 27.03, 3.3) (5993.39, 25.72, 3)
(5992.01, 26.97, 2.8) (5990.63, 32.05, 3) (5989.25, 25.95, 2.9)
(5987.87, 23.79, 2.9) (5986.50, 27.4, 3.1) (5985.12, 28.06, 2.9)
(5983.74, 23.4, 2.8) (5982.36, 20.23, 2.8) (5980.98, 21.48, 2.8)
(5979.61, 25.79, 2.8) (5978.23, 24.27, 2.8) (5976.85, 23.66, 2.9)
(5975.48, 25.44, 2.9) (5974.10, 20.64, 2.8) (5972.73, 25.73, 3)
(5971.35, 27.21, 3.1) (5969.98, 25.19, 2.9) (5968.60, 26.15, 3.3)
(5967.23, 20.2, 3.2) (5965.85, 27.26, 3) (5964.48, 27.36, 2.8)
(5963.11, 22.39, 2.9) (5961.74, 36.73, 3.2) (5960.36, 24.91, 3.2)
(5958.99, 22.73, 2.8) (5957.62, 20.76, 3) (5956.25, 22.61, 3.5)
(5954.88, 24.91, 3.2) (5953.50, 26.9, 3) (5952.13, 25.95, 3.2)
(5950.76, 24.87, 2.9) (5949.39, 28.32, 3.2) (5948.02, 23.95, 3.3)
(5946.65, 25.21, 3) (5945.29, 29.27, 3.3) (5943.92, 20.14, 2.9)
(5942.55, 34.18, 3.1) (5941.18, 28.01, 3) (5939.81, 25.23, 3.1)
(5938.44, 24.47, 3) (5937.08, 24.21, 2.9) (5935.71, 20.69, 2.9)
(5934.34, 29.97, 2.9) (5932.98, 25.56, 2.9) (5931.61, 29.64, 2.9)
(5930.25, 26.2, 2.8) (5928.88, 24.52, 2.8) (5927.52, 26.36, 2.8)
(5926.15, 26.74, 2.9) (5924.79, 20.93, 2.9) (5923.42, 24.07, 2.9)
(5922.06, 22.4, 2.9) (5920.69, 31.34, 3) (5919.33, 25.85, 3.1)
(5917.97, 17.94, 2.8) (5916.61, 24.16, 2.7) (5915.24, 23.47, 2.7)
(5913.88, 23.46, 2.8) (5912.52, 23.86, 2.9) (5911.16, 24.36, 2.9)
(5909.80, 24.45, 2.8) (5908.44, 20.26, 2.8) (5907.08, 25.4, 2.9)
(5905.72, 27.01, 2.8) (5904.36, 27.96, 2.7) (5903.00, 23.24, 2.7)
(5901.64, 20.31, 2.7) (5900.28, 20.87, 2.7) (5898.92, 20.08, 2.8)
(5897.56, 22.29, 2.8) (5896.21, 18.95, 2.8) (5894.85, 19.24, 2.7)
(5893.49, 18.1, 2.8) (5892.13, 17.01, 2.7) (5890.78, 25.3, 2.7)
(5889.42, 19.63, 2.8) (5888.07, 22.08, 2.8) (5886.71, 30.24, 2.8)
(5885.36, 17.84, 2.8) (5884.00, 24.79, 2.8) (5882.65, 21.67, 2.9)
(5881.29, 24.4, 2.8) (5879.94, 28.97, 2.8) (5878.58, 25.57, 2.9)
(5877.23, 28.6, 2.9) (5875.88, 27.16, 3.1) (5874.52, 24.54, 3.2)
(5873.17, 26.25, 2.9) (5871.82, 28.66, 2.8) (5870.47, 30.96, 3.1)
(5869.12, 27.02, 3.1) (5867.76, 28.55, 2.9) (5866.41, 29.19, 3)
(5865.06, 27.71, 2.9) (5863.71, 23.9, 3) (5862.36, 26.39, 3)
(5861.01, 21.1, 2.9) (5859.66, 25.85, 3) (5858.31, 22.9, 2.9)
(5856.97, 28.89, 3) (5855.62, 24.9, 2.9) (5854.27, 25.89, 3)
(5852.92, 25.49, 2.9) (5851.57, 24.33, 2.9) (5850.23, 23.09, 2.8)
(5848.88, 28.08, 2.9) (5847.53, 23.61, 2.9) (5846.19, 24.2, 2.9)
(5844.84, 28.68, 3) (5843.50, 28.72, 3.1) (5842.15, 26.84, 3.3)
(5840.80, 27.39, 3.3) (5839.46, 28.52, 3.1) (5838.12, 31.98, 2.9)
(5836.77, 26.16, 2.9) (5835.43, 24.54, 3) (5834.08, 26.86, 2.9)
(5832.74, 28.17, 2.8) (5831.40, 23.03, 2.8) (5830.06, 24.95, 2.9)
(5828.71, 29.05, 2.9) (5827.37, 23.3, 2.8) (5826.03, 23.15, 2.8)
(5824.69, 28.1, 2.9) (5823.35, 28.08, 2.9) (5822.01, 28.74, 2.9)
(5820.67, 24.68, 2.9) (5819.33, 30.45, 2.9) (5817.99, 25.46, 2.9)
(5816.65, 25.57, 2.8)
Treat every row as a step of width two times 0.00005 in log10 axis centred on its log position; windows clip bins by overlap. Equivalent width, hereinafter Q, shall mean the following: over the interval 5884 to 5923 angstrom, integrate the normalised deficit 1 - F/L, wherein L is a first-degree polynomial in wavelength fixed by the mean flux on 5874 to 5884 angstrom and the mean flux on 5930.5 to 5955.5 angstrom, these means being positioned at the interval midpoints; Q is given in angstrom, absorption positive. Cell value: 4.7 angstrom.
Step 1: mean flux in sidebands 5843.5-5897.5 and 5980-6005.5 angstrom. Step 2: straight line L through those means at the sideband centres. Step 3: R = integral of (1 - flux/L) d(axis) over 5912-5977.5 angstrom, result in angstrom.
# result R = 0.8 angstrom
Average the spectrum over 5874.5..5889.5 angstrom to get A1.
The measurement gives 24.8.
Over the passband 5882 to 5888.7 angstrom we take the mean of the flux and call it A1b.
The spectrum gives 23.3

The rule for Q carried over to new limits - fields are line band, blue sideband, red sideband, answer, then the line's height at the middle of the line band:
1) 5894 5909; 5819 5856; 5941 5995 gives 2.1 angstrom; 26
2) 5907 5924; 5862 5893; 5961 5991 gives 1.0 angstrom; 25.4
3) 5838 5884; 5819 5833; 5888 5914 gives -3.7 angstrom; 24.4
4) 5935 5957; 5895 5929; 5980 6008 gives -0.8 angstrom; 24.7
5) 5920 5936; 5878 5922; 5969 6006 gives -1.3 angstrom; 23.9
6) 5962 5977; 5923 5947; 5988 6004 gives 0.7 angstrom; 26.3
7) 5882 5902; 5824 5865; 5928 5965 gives 3.6 angstrom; 25.9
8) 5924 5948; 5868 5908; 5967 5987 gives -1.7 angstrom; 24.2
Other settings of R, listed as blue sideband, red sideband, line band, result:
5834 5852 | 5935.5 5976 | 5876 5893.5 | 1.7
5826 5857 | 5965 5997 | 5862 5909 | 3.0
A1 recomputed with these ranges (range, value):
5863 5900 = 24.4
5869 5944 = 24.4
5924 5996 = 25.5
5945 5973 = 25.6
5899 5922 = 23.8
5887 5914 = 22.3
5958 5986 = 24.9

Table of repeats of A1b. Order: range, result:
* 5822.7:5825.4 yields 28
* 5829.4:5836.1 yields 25.5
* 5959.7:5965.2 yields 27.9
